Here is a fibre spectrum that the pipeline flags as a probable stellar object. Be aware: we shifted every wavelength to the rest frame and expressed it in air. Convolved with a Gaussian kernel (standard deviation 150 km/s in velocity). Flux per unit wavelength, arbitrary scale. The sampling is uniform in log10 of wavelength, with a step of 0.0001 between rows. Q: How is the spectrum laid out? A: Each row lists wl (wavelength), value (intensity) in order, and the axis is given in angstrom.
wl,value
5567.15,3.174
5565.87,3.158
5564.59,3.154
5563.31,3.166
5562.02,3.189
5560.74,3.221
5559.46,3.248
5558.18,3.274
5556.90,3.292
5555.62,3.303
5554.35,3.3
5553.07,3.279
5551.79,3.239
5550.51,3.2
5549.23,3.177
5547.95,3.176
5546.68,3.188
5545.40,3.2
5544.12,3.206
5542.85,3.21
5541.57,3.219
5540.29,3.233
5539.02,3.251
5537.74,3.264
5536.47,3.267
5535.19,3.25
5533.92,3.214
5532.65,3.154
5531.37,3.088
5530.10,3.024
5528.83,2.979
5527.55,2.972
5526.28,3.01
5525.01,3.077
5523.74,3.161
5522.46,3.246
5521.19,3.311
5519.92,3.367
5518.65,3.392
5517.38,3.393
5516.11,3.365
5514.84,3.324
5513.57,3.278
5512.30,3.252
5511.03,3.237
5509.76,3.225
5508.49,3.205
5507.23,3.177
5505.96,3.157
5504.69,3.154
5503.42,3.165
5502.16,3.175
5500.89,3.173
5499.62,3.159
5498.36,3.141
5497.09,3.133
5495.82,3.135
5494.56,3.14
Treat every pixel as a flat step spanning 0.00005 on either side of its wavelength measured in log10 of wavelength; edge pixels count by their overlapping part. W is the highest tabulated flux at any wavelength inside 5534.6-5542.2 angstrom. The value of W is 3.267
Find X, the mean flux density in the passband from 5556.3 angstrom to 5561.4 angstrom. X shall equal 3.26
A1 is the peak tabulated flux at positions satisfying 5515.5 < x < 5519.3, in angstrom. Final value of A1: 3.393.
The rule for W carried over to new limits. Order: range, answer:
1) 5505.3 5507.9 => 3.177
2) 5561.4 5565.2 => 3.189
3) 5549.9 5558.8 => 3.303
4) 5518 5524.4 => 3.392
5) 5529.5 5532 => 3.088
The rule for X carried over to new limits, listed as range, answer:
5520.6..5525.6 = 3.2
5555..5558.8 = 3.29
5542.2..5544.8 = 3.21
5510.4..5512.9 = 3.24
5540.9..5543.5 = 3.21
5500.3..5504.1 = 3.17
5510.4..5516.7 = 3.29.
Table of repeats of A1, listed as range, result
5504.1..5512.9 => 3.252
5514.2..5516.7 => 3.365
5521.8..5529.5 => 3.246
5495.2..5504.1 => 3.175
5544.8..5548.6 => 3.2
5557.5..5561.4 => 3.274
